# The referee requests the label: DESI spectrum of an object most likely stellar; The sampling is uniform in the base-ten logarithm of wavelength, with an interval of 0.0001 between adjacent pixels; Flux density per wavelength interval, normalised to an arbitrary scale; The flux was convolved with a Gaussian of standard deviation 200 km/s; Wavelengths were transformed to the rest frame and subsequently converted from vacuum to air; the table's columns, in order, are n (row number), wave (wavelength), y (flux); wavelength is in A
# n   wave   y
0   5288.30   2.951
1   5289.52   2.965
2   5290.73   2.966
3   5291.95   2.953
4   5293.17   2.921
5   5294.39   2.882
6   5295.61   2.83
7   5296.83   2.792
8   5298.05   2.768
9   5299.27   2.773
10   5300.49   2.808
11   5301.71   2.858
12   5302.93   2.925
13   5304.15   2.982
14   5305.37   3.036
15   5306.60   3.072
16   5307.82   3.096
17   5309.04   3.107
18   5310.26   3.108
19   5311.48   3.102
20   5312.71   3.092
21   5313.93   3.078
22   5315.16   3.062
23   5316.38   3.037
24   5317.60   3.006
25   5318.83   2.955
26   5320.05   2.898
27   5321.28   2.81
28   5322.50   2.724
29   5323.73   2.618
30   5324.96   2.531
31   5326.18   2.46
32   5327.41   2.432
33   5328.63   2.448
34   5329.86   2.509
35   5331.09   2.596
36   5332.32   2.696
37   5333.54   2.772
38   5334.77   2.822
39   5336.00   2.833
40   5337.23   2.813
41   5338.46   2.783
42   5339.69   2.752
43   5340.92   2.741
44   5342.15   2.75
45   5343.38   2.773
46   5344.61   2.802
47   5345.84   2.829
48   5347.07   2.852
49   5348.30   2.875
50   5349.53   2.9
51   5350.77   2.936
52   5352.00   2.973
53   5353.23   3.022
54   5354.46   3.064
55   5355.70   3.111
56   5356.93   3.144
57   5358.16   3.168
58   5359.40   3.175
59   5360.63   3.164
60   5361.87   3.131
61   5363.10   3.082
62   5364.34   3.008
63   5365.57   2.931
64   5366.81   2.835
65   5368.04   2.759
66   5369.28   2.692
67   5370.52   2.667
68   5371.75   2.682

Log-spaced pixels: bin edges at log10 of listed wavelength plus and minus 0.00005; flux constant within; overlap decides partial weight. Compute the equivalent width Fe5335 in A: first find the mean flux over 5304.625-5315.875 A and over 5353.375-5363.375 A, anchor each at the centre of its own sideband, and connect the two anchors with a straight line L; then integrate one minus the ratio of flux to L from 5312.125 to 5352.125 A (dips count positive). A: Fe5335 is 4.0 A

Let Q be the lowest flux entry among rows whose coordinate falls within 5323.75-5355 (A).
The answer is 2.432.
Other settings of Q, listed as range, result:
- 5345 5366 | 2.829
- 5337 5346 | 2.741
